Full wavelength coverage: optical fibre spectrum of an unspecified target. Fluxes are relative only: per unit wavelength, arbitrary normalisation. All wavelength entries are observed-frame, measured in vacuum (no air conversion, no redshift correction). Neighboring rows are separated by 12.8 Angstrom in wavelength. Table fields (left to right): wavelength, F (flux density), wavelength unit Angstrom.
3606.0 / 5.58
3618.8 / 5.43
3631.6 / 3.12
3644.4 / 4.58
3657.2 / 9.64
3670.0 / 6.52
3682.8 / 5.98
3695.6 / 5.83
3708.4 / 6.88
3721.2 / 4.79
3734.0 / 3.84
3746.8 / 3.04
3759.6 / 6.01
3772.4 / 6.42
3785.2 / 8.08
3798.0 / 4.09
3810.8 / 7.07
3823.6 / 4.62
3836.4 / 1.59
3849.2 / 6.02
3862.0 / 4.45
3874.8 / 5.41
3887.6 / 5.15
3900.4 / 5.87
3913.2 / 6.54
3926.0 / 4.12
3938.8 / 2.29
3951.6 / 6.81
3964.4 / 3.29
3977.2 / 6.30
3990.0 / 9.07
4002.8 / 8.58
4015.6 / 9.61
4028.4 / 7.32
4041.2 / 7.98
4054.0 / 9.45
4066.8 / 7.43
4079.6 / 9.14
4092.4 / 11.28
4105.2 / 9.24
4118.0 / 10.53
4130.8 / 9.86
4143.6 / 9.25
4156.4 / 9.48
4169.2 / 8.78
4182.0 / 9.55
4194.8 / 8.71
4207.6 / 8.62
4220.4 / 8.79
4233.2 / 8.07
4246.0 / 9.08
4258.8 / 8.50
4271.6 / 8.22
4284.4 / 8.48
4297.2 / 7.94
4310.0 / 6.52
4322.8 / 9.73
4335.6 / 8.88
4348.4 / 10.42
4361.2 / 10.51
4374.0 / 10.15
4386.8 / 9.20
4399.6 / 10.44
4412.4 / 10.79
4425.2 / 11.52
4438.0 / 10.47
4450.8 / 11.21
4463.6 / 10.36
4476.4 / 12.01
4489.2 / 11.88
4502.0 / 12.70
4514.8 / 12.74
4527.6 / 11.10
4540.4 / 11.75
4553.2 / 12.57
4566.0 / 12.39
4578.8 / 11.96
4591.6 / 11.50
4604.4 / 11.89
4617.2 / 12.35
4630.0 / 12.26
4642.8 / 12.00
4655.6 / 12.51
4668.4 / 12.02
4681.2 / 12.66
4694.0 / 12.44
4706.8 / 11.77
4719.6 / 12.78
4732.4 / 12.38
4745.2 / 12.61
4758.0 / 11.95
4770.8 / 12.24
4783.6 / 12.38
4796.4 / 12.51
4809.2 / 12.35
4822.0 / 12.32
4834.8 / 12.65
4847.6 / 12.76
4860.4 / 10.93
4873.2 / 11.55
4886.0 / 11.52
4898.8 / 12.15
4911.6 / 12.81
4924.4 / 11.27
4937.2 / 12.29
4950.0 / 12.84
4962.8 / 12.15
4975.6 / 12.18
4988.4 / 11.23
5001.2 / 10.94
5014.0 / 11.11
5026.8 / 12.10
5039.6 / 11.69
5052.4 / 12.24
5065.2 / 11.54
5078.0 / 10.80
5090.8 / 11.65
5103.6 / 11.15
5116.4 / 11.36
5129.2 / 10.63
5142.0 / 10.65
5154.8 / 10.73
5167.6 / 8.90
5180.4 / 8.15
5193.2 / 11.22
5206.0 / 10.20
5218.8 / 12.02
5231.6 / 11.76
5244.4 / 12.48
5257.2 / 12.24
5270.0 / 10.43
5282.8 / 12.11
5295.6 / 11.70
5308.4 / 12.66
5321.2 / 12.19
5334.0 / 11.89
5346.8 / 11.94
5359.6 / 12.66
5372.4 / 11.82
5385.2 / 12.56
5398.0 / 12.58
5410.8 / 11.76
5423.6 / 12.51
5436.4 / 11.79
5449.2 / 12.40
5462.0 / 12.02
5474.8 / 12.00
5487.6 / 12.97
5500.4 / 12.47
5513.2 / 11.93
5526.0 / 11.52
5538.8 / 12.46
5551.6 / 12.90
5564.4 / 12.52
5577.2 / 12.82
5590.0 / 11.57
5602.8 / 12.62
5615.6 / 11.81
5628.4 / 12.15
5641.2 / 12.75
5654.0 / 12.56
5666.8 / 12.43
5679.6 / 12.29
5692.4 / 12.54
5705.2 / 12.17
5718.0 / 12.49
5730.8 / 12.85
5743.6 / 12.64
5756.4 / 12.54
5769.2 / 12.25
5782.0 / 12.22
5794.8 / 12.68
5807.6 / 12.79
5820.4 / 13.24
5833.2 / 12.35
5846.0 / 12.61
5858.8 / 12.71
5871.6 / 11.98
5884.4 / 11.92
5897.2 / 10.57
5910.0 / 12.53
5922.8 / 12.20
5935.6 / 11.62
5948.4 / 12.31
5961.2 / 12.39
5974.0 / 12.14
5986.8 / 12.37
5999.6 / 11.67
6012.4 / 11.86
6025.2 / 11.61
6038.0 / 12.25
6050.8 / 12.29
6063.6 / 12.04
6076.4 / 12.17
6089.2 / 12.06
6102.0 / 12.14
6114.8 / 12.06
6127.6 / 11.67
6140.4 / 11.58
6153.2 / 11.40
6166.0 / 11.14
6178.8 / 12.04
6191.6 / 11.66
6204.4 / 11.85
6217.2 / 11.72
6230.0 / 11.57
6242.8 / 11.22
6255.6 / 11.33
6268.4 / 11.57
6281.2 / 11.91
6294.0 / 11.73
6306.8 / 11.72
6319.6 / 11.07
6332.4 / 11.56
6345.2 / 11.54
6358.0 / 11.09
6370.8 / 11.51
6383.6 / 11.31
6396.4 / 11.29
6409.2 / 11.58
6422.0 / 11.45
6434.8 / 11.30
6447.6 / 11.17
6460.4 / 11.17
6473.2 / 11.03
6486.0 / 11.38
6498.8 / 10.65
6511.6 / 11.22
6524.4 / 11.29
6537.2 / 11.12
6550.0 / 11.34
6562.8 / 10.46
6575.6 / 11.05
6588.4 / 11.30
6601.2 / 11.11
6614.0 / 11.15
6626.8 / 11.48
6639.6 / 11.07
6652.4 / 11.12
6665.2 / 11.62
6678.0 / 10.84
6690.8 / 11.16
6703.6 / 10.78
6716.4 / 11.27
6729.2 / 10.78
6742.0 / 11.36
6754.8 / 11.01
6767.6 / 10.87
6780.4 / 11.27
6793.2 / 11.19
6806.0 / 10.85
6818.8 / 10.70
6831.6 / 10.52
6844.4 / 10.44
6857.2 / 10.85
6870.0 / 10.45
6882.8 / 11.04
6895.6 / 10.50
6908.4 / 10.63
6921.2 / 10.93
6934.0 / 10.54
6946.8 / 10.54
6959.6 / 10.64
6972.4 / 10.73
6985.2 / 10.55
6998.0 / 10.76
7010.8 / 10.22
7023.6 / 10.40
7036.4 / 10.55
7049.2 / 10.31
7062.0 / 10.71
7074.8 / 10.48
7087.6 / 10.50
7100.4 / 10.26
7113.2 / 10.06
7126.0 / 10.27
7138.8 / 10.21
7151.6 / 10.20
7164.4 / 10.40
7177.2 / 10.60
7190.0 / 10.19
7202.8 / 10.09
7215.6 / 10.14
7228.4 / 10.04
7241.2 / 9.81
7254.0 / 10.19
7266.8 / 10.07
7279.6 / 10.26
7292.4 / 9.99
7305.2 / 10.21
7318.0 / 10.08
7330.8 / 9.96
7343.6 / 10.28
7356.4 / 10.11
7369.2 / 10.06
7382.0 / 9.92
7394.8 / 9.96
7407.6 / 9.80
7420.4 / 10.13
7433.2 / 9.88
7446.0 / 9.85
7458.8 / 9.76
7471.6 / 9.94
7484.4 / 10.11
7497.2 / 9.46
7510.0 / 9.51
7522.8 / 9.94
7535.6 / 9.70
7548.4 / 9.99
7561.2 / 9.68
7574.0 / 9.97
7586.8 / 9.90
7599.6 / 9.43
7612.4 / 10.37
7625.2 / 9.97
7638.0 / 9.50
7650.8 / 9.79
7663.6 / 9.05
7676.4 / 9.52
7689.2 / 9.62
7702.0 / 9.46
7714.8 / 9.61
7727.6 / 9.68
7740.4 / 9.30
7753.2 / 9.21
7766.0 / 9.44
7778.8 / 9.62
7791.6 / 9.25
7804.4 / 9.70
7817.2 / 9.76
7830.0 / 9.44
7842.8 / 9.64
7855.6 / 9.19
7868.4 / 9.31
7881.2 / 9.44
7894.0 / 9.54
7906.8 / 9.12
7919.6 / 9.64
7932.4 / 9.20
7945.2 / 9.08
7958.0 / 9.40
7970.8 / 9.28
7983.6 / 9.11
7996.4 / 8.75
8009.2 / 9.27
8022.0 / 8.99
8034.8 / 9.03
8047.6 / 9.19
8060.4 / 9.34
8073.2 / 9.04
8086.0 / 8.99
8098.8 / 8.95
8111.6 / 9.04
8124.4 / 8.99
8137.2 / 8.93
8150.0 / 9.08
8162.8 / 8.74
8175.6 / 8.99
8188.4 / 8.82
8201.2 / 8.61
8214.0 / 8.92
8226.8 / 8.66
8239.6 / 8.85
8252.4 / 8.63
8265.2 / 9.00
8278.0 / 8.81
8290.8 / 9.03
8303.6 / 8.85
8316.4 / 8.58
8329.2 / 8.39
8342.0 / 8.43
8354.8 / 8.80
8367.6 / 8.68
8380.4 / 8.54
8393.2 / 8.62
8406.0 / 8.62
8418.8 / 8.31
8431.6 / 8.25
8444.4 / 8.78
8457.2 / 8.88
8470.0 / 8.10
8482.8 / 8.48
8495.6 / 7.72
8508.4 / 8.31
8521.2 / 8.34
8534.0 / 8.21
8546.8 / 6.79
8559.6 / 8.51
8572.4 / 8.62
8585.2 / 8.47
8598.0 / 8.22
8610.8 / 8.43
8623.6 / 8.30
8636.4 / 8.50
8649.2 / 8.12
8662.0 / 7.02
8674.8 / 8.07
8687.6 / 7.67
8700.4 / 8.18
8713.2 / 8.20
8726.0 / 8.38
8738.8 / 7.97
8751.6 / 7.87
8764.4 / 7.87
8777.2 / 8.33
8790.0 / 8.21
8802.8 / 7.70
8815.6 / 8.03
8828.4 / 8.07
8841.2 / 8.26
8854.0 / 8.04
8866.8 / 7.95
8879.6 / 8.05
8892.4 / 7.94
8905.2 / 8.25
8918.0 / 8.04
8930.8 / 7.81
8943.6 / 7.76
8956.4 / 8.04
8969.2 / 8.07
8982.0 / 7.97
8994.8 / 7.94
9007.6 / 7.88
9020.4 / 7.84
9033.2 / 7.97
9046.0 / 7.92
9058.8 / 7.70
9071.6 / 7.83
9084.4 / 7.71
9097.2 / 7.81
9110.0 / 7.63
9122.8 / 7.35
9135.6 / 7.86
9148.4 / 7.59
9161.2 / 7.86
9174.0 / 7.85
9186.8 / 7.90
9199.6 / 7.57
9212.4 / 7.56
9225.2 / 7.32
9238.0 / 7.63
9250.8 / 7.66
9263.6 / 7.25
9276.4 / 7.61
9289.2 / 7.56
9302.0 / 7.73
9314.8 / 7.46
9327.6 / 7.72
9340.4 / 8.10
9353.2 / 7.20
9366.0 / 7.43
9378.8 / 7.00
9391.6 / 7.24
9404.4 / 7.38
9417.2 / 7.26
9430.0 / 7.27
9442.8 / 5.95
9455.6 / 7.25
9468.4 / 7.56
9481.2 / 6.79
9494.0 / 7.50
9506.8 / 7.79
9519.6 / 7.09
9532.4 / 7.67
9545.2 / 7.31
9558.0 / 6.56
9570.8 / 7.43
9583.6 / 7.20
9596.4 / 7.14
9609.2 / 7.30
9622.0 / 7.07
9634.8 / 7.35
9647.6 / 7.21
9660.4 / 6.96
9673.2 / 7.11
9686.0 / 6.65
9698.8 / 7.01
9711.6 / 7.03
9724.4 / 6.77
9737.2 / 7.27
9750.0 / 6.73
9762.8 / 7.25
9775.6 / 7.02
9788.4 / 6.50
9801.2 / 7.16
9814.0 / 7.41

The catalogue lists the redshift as 0.00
